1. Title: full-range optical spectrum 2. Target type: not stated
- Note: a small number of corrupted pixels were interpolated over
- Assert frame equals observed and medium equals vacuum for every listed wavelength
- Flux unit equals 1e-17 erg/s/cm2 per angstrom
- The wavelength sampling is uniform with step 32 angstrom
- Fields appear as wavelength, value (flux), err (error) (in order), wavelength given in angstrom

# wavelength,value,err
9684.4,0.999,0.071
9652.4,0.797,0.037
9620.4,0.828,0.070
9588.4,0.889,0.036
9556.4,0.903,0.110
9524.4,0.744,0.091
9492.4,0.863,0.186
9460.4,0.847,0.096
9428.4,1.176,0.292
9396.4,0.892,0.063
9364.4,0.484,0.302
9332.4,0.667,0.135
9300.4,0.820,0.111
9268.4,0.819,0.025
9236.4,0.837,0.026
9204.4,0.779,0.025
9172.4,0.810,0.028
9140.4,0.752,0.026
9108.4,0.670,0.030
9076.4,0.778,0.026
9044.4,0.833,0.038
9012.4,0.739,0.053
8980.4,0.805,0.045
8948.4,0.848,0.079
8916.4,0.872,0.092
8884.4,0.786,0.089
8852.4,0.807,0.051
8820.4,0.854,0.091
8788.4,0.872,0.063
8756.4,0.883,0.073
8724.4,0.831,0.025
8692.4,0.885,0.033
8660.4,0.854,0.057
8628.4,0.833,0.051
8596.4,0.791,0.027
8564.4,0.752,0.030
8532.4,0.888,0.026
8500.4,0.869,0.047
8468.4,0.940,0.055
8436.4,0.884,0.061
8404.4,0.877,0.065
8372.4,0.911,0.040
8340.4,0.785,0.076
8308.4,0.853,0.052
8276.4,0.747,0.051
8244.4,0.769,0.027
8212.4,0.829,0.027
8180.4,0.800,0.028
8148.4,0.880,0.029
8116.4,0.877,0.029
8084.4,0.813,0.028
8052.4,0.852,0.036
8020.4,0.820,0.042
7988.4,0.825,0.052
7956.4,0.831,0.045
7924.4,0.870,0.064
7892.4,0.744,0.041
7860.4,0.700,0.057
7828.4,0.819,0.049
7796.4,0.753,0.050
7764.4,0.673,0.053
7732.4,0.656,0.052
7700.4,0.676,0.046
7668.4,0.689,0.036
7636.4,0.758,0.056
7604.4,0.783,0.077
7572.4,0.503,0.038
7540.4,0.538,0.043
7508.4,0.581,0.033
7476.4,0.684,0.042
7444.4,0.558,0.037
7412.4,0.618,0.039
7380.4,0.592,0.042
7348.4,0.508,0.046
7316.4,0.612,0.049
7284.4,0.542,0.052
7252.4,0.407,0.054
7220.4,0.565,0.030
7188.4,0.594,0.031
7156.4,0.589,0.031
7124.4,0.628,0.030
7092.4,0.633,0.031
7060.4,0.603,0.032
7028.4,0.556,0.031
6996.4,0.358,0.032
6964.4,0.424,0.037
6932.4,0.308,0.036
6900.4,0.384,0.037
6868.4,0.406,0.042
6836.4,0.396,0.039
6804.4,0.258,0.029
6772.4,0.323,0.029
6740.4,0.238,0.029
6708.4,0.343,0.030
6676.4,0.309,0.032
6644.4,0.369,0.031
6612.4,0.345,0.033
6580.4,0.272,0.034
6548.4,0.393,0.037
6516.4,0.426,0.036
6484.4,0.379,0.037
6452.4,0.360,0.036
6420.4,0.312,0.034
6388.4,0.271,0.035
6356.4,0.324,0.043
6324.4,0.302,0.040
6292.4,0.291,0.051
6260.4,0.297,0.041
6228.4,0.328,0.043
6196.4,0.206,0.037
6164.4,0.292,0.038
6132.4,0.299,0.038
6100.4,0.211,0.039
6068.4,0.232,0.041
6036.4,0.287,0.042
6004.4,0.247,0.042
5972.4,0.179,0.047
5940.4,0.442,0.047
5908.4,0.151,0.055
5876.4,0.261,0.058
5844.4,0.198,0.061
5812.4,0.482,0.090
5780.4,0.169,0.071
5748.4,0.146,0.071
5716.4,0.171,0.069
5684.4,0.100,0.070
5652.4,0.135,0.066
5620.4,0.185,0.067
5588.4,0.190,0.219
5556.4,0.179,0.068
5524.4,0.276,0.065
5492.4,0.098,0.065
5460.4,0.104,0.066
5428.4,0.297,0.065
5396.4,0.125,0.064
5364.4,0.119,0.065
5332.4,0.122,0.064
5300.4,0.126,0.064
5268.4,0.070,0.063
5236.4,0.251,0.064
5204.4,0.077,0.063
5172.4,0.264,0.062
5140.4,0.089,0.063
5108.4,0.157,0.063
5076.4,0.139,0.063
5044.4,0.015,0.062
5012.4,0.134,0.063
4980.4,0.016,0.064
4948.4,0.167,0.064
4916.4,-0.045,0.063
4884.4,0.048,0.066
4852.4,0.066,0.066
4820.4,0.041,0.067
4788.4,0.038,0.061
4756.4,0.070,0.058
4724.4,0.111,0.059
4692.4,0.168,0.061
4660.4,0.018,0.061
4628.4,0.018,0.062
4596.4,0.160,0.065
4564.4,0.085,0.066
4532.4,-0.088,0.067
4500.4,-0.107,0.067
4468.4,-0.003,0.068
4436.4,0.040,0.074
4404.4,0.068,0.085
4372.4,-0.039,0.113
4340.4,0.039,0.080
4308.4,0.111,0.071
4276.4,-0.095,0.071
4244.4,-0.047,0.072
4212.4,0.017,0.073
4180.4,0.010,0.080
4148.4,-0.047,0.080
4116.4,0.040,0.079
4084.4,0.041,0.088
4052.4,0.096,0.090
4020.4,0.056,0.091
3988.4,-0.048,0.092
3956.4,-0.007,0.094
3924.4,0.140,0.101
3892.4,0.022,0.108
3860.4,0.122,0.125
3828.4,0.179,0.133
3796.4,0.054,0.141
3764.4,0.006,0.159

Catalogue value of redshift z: 0.76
